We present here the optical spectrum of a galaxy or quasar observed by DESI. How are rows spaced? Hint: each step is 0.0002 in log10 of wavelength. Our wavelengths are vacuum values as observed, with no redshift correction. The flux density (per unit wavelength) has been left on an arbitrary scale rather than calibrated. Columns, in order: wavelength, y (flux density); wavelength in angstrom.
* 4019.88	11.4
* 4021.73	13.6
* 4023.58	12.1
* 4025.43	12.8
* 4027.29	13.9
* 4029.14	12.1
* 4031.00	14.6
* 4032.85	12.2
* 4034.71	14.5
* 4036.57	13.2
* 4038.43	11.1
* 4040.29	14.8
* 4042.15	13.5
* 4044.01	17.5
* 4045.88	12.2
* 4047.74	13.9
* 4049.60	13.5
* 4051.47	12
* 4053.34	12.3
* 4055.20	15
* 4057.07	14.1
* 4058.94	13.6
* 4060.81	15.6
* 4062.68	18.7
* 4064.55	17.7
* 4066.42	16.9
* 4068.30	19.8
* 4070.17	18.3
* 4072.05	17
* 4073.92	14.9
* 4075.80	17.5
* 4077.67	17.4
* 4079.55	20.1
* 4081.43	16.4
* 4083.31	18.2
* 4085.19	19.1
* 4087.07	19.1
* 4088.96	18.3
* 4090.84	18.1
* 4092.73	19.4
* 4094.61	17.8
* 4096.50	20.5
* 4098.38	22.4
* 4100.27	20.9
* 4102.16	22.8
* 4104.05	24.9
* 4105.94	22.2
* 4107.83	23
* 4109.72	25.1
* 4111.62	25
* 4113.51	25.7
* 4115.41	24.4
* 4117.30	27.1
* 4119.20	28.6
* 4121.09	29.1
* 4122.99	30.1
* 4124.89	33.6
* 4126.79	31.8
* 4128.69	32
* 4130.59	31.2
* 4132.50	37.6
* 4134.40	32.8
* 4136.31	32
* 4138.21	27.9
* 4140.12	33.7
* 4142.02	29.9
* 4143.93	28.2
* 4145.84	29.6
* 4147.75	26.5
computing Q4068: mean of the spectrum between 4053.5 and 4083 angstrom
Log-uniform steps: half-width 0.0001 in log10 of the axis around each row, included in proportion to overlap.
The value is 16.8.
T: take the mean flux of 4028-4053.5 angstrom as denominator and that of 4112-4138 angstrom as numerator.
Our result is 2.3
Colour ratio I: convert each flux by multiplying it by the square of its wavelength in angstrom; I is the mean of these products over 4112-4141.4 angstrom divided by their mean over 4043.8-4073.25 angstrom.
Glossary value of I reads 2.0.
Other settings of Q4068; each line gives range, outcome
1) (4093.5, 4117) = 23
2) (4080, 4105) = 19.8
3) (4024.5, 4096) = 15.8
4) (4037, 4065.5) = 14.4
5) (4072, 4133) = 23.4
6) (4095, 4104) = 21.7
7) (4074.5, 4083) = 17.8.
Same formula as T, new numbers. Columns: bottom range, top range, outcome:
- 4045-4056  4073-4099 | 1.41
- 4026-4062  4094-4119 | 1.71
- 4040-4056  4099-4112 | 1.69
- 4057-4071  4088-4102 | 1.16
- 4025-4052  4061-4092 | 1.33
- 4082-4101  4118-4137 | 1.65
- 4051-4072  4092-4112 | 1.39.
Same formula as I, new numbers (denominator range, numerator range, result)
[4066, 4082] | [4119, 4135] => 1.86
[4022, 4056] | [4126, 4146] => 2.47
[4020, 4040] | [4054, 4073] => 1.30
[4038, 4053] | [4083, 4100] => 1.45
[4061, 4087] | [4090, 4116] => 1.27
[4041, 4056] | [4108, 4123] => 1.99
